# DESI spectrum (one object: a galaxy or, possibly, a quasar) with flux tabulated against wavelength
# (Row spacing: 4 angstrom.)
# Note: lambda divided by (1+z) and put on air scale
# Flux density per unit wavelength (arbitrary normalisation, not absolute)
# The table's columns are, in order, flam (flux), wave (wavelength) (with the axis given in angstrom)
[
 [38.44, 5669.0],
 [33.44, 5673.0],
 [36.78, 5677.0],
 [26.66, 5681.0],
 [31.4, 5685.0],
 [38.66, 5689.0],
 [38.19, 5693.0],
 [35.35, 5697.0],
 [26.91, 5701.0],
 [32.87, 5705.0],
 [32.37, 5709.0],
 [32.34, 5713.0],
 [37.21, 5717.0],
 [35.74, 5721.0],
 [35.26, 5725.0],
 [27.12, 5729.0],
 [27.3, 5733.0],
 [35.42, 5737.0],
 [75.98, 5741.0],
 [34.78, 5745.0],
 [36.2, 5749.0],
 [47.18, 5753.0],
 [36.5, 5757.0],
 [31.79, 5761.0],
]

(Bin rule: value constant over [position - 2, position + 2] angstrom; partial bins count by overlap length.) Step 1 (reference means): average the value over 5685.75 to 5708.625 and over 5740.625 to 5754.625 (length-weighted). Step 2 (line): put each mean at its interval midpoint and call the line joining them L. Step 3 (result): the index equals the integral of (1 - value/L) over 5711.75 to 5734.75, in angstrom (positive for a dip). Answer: 4.2 angstrom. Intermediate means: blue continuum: 34.1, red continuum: 45.4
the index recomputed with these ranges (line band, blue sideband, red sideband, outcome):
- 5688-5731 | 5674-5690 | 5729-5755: 3.63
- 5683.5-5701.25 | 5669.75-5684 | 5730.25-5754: 0.04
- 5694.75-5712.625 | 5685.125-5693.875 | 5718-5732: 1.63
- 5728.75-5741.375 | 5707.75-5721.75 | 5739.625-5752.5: 1.29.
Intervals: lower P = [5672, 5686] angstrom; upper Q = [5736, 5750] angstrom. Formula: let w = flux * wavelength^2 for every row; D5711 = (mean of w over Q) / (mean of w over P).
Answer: 1.5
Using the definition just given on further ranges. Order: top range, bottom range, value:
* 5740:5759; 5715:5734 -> 1.37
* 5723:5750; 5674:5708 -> 1.19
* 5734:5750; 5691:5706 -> 1.37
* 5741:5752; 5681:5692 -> 1.33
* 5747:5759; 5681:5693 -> 1.20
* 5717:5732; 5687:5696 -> 0.87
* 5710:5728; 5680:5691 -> 1.07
